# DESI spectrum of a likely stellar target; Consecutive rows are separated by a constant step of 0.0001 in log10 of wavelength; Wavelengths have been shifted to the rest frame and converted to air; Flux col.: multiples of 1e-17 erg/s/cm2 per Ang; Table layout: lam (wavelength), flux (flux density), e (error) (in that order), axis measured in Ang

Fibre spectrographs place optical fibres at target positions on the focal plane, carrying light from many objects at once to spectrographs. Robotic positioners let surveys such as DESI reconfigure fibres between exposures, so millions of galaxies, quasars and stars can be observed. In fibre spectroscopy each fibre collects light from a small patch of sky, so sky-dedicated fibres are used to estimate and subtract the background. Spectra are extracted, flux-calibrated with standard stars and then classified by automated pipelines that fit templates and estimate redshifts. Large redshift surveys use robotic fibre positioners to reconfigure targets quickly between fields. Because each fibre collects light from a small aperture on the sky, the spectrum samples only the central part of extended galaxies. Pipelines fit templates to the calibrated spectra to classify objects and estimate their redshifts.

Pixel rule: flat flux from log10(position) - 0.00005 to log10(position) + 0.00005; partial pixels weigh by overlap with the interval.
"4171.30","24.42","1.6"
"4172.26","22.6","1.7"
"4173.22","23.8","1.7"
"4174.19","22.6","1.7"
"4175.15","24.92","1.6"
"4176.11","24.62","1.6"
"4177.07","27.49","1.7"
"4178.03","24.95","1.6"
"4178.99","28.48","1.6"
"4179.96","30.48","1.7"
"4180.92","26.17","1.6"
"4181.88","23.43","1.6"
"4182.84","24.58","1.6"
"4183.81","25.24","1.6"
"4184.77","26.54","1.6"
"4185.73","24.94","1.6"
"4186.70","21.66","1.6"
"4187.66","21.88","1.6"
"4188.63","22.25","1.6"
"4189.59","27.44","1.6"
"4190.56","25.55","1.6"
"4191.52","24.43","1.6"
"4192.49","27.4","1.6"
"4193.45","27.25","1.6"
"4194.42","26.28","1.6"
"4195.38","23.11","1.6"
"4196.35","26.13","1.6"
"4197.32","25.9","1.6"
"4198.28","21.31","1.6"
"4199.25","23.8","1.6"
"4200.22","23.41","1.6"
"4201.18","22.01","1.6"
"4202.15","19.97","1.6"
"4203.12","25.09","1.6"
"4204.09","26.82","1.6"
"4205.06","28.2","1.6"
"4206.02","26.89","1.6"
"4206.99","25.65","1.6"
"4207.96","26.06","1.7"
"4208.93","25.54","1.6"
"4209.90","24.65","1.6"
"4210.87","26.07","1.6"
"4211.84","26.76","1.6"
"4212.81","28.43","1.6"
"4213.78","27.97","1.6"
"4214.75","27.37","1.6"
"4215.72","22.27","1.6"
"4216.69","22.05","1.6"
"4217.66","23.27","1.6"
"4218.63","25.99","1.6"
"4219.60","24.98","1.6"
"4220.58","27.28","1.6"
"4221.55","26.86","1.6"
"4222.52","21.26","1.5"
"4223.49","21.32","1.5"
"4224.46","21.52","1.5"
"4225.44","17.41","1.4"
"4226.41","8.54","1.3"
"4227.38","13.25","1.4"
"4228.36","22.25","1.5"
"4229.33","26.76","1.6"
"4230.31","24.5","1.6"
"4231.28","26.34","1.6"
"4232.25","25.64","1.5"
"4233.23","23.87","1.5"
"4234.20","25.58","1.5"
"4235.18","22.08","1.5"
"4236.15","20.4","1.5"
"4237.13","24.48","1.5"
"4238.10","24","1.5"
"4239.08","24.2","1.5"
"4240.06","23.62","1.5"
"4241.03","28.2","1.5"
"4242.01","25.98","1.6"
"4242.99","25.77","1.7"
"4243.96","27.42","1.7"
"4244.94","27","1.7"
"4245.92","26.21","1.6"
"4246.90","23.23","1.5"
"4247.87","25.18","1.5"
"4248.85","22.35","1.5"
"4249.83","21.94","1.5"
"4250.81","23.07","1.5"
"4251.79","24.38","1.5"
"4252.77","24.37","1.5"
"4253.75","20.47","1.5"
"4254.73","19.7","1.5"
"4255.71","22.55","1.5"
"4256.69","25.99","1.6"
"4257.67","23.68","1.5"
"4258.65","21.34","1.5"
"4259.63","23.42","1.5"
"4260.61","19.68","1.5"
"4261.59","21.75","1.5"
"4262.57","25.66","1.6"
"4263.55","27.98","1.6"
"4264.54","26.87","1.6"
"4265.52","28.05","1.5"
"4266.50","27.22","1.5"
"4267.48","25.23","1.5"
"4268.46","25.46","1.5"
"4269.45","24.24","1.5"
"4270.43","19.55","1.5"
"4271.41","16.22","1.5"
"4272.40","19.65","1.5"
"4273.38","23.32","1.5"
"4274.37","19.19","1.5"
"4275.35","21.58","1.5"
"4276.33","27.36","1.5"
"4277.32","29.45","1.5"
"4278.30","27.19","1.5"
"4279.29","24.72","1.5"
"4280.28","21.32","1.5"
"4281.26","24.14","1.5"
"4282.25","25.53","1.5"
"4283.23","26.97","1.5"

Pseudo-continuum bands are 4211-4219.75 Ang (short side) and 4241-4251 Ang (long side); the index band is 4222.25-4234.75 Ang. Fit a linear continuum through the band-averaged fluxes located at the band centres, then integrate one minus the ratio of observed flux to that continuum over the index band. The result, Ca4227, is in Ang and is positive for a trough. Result 1.92 Ang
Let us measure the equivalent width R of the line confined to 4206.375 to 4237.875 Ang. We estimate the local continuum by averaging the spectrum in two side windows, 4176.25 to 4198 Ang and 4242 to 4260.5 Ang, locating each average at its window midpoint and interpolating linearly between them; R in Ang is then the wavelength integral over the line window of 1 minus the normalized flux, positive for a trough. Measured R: 1.2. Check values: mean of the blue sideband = 25.5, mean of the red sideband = 23.8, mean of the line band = 23.7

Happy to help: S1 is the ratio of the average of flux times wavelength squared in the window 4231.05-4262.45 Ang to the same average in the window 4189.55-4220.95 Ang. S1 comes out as 1.0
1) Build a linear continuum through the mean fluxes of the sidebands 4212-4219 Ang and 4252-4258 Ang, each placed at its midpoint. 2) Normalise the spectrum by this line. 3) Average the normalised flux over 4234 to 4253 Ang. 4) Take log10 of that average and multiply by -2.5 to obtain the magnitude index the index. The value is -0.04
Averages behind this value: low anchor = 25.4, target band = 24.5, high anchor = 22.8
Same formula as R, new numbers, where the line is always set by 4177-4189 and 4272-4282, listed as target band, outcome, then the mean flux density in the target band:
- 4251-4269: 0.0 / 24.1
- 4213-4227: 1.1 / 22.8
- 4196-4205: 0.3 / 24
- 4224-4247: 1.1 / 23.3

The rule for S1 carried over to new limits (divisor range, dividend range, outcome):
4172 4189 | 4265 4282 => 1.00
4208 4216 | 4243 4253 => 0.95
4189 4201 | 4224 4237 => 0.87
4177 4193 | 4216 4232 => 0.89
